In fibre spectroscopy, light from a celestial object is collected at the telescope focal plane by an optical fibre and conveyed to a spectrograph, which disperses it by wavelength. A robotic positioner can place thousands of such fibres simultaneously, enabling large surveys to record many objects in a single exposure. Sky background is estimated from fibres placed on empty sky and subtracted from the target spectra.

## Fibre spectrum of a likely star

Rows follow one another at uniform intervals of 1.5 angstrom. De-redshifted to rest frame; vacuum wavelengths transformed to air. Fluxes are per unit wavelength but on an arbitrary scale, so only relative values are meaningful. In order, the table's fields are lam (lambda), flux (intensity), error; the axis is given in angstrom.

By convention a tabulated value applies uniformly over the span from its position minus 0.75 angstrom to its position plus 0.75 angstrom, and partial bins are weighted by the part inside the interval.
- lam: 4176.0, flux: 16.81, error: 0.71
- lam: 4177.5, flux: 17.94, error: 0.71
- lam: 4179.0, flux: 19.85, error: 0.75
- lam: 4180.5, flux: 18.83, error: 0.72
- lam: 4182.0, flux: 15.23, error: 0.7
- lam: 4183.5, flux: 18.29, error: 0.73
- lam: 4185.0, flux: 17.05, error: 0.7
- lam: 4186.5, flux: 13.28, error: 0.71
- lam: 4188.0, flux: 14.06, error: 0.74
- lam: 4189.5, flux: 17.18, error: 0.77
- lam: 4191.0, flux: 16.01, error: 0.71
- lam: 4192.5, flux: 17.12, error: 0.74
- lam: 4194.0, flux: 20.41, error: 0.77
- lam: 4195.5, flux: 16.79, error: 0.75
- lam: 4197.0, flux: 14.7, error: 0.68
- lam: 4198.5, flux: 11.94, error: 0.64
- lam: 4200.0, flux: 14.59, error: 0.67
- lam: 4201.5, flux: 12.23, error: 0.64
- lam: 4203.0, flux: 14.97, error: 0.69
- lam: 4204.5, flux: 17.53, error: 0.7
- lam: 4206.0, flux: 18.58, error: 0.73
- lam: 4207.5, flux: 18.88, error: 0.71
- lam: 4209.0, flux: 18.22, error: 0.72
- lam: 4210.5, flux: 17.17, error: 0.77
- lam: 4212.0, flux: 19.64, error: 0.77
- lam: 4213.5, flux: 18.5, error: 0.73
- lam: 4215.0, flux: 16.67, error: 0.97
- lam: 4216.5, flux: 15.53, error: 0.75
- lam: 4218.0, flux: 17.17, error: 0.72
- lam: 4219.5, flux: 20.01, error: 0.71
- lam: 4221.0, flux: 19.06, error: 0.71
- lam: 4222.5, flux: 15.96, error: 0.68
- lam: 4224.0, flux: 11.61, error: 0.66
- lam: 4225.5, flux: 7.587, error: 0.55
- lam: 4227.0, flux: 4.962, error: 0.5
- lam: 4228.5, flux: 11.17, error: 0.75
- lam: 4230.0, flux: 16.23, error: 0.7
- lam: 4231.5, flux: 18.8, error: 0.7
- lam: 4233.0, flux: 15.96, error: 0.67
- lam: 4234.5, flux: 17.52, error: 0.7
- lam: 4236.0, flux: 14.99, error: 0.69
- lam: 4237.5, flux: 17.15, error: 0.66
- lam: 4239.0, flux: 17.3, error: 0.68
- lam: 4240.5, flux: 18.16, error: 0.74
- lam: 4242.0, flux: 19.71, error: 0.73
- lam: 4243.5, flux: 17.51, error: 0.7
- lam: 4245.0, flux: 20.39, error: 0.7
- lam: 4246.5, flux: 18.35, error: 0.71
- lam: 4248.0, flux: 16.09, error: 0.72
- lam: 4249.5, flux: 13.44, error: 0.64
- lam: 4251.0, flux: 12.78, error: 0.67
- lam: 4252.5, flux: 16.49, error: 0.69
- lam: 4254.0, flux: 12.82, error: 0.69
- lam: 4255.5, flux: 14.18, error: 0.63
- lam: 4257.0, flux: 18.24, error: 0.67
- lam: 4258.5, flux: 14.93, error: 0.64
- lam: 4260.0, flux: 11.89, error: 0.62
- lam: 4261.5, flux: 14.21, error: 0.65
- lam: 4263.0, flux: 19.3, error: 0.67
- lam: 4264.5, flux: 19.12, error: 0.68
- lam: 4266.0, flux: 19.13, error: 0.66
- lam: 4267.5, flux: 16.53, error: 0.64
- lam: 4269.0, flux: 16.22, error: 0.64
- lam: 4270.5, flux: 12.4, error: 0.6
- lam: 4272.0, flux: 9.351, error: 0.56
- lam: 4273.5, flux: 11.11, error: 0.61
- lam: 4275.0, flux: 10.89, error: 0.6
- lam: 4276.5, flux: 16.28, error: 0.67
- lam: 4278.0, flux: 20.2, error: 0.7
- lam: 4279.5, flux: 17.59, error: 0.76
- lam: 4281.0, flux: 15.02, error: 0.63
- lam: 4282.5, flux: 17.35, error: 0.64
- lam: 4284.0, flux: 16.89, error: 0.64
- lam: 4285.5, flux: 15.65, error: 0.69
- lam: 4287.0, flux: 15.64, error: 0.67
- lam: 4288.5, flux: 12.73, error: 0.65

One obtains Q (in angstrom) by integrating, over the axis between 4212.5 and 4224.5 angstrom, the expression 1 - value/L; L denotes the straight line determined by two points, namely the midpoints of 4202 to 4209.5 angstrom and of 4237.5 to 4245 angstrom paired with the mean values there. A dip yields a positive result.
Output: 0.5 angstrom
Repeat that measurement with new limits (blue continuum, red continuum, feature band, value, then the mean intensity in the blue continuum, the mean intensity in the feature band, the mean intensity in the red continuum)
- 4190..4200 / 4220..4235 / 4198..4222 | -3.1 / 16.1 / 17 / 13.9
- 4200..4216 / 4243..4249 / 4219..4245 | 3.0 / 17.1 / 15.6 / 17.9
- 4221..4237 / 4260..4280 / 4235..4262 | -2.9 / 13.8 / 16.1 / 15.4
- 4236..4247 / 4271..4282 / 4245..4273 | 1.4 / 18.1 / 15.4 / 14.4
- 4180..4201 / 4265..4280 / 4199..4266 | -2.4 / 16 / 16.1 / 15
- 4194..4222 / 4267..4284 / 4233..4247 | -1.6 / 16.9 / 17.8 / 14.9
